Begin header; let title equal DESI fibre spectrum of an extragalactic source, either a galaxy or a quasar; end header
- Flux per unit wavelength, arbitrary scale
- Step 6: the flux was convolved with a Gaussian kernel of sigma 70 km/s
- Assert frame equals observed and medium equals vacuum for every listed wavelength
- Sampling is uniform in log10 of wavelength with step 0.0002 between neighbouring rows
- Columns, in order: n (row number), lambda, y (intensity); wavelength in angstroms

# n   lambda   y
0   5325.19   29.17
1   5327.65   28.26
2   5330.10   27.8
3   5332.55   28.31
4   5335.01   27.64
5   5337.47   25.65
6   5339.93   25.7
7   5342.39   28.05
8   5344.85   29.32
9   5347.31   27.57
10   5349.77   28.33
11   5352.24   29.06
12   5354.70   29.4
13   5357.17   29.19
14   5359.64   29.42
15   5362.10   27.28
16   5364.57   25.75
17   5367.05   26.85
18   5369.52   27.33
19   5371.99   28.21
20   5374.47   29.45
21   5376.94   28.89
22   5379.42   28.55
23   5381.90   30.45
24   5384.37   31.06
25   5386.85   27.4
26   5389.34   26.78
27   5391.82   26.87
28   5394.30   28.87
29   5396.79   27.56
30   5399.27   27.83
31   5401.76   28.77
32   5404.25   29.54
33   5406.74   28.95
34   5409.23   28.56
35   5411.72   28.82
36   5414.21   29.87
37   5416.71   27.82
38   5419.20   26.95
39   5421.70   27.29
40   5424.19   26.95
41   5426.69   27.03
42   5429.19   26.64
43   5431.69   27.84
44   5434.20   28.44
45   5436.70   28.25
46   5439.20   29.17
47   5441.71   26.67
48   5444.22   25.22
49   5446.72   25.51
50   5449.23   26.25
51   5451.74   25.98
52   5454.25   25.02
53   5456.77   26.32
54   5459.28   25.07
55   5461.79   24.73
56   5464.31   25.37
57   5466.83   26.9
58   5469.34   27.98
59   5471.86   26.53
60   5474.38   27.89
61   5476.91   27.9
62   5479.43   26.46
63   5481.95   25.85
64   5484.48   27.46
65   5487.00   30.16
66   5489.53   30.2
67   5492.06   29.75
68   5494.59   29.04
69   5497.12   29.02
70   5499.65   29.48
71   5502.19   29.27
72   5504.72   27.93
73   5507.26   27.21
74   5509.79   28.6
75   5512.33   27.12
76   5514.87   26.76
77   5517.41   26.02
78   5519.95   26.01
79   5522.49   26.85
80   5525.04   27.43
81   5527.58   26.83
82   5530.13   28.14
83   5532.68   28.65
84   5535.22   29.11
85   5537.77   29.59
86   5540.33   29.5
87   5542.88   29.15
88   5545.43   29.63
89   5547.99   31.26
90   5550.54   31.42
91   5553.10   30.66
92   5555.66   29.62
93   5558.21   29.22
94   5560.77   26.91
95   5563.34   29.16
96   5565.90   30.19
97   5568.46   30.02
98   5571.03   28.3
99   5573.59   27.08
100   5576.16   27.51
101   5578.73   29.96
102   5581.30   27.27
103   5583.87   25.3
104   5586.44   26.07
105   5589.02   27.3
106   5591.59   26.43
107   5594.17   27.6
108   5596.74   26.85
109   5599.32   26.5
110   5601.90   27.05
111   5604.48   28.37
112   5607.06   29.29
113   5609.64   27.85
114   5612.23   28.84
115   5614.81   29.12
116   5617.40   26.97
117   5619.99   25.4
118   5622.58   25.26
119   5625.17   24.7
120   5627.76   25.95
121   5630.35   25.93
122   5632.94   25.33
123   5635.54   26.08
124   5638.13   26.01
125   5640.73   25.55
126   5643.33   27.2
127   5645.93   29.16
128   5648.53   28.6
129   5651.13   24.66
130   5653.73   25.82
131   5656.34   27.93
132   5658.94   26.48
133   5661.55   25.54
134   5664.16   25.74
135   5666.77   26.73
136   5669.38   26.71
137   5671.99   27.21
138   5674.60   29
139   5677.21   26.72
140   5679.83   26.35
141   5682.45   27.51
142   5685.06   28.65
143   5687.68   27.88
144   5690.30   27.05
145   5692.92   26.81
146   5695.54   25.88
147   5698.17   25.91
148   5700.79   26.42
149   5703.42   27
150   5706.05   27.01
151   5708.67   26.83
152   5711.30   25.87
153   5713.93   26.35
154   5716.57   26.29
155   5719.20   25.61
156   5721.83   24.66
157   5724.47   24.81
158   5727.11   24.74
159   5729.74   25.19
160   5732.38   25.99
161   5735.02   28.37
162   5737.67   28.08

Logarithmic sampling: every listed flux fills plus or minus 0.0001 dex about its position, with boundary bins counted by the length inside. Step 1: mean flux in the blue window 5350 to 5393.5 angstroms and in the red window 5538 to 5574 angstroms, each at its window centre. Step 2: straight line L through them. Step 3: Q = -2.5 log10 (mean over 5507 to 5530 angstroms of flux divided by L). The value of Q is 0.09 mag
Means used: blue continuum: 28.4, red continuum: 29.5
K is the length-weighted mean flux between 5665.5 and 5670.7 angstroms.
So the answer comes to 26.7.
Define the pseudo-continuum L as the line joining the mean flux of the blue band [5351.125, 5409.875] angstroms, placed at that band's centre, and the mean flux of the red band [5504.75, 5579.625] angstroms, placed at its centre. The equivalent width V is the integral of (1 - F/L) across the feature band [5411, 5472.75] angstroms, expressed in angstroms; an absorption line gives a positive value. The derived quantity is 3.4 angstroms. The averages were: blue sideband 28.4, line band 26.9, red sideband 28.5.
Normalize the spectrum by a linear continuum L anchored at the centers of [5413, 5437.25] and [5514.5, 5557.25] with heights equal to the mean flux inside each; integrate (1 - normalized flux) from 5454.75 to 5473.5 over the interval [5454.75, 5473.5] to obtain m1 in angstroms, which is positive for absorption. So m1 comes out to 1.3 angstroms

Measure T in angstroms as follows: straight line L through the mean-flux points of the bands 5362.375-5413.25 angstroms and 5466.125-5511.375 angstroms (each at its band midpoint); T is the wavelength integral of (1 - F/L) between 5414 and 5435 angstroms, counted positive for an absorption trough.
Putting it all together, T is 0.6 angstroms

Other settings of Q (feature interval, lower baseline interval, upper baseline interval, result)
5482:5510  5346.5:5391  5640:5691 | -0.038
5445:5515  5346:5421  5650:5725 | 0.017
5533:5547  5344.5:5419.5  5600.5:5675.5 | -0.074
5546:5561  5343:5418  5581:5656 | -0.107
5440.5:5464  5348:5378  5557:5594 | 0.100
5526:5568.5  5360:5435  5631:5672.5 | -0.083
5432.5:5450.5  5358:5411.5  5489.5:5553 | 0.052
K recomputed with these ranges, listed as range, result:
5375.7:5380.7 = 28.7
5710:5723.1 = 25.8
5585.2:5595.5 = 26.9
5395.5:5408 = 28.5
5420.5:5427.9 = 27.1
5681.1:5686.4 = 28.1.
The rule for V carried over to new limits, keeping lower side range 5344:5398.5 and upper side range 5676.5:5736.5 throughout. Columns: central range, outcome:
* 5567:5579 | -0.6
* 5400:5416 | -0.5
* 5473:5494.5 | -0.4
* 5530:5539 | -0.5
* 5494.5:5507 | -0.5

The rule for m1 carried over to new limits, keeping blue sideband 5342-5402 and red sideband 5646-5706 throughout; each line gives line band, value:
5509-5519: 0.23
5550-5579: -1.76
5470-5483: 0.39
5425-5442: 0.17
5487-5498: -0.73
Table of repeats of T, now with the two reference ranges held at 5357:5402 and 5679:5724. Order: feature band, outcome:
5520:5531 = 0.13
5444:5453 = 0.66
